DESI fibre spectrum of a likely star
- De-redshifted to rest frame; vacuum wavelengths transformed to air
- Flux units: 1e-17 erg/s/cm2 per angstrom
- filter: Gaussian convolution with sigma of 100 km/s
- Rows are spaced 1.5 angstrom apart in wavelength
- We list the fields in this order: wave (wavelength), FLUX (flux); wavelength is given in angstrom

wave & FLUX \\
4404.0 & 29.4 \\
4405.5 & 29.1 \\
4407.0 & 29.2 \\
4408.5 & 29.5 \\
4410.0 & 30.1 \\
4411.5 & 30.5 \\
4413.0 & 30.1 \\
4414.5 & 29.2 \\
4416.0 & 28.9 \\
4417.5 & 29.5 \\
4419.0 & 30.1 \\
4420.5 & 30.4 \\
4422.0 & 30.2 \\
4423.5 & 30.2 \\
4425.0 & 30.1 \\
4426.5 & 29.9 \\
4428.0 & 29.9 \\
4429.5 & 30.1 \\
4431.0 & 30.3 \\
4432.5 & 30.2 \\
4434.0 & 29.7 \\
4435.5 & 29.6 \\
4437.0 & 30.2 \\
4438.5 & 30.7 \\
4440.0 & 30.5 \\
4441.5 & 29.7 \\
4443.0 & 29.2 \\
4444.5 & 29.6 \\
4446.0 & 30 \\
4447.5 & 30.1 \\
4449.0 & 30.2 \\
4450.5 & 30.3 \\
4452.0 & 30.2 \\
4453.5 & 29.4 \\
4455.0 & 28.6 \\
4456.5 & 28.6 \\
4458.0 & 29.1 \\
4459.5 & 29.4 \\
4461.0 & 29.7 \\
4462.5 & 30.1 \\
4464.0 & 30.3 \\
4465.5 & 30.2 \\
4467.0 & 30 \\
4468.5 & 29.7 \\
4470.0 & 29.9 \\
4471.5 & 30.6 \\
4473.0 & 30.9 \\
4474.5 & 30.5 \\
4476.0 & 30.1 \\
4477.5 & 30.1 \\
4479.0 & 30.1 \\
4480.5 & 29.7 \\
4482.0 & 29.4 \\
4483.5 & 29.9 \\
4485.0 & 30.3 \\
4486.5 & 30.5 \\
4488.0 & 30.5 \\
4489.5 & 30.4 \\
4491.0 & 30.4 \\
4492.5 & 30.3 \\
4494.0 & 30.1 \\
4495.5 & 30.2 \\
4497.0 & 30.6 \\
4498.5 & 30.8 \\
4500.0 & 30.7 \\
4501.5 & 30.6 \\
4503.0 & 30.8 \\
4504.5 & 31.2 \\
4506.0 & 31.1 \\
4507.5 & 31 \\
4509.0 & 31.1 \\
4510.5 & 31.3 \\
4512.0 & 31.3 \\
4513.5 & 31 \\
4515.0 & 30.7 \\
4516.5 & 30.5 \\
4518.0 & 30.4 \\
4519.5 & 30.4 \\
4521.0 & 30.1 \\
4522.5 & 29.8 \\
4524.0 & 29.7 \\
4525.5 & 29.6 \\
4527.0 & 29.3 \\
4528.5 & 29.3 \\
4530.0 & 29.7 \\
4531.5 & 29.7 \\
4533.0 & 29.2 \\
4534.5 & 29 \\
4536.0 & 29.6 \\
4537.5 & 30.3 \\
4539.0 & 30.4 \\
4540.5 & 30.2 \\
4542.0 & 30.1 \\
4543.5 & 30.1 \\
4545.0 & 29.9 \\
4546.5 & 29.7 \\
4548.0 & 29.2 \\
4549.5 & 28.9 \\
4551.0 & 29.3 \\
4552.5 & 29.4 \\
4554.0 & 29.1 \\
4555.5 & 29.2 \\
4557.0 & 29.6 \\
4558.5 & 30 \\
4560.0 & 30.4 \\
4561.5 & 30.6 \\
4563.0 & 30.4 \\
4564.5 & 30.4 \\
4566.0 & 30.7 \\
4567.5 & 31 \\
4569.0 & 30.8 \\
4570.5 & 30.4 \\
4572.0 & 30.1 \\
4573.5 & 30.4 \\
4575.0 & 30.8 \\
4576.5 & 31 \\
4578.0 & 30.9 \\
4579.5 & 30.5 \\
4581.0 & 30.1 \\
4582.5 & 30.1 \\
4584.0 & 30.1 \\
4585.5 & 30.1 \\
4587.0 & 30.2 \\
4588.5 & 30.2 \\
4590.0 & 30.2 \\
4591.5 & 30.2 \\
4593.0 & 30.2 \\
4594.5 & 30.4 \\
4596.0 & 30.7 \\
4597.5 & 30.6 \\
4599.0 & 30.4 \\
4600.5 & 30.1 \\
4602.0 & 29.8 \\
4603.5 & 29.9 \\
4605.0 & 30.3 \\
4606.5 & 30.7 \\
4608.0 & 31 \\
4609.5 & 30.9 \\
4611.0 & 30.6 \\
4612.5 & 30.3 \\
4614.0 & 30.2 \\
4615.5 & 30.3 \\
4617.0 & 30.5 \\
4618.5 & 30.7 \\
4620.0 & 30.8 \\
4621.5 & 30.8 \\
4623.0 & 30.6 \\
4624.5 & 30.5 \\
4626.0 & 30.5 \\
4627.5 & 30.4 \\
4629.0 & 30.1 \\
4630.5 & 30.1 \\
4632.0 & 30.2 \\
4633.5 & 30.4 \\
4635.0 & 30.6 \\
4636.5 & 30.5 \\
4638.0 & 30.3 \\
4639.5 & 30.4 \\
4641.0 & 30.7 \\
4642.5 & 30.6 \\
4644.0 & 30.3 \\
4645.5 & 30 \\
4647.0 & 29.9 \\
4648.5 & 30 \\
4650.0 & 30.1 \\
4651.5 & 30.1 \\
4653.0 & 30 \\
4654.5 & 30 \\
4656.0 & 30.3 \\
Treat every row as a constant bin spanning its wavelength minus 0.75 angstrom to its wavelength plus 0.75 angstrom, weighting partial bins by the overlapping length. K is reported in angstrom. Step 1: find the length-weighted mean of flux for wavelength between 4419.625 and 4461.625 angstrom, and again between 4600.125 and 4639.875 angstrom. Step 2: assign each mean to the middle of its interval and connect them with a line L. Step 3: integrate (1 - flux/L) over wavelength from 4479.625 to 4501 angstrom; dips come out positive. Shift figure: -0.2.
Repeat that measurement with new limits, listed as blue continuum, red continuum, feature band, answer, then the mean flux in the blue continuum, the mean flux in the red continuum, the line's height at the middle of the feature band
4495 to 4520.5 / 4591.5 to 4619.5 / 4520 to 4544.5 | 0.8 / 30.8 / 30.4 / 30.7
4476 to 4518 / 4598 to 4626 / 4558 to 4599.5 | 0.1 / 30.5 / 30.5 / 30.5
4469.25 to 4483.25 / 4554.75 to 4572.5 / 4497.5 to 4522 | -0.5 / 30.1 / 30.3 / 30.2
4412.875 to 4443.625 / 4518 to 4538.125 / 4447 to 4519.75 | -1.1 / 29.9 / 29.7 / 29.8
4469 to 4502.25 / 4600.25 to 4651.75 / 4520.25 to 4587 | 0.8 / 30.3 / 30.4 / 30.3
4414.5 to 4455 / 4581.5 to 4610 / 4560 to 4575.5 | -0.2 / 29.9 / 30.3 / 30.2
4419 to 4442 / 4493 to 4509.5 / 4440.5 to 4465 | 0.5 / 30.1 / 30.7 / 30.3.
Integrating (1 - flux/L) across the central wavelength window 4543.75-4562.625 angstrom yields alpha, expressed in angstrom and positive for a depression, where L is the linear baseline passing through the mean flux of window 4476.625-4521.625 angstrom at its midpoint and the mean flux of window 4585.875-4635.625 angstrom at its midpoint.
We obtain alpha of 0.5 angstrom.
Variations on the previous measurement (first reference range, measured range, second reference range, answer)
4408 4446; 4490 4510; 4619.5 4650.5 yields -0.4 angstrom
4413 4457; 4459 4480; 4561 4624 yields -0.1 angstrom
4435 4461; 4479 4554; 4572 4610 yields -0.3 angstrom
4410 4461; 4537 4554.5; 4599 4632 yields 0.3 angstrom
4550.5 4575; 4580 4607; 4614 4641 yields 0.0 angstrom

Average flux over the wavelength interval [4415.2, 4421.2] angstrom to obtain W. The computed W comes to 29.7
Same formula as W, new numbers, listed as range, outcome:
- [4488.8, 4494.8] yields 30.3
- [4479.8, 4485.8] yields 29.8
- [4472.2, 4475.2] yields 30.7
